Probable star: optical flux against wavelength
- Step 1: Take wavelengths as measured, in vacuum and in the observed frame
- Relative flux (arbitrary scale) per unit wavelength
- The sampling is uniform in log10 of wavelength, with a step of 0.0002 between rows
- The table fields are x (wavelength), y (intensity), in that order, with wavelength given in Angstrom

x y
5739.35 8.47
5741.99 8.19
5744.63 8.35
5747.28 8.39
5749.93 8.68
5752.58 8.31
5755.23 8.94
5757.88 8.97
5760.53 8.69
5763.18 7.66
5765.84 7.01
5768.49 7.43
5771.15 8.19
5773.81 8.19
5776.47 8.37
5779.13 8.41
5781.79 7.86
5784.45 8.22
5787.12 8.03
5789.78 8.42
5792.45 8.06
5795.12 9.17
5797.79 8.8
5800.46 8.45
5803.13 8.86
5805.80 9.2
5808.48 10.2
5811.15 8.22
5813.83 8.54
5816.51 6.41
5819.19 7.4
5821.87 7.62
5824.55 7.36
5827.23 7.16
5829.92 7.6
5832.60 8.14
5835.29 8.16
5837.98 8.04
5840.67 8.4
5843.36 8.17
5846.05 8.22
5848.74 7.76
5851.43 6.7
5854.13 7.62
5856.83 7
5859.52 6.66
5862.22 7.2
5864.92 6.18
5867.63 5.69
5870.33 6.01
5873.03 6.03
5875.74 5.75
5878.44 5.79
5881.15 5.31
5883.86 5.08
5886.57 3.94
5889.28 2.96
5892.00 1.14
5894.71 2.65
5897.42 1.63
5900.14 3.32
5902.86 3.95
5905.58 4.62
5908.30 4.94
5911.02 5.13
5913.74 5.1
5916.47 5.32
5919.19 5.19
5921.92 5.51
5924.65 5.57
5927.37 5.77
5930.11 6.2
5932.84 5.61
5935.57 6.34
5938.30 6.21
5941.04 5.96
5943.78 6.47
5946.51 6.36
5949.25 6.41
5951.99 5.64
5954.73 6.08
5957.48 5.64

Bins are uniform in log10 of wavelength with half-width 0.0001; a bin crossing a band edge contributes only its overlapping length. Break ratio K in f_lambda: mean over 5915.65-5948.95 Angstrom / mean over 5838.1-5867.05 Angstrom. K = 0.8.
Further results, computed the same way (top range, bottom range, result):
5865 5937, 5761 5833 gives 0.59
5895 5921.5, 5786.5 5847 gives 0.53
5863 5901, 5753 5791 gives 0.54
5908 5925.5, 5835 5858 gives 0.68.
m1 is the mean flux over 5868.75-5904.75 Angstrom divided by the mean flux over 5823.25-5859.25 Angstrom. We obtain 0.54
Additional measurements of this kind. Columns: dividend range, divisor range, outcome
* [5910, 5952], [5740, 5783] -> 0.71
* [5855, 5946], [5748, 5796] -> 0.63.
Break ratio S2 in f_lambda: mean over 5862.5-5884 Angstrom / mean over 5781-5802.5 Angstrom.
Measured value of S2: 0.7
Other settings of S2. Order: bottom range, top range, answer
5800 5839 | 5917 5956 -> 0.73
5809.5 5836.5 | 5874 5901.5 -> 0.49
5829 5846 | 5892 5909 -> 0.40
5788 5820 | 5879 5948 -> 0.57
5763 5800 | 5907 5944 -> 0.69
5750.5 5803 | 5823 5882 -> 0.85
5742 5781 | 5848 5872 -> 0.81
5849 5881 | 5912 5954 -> 0.91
